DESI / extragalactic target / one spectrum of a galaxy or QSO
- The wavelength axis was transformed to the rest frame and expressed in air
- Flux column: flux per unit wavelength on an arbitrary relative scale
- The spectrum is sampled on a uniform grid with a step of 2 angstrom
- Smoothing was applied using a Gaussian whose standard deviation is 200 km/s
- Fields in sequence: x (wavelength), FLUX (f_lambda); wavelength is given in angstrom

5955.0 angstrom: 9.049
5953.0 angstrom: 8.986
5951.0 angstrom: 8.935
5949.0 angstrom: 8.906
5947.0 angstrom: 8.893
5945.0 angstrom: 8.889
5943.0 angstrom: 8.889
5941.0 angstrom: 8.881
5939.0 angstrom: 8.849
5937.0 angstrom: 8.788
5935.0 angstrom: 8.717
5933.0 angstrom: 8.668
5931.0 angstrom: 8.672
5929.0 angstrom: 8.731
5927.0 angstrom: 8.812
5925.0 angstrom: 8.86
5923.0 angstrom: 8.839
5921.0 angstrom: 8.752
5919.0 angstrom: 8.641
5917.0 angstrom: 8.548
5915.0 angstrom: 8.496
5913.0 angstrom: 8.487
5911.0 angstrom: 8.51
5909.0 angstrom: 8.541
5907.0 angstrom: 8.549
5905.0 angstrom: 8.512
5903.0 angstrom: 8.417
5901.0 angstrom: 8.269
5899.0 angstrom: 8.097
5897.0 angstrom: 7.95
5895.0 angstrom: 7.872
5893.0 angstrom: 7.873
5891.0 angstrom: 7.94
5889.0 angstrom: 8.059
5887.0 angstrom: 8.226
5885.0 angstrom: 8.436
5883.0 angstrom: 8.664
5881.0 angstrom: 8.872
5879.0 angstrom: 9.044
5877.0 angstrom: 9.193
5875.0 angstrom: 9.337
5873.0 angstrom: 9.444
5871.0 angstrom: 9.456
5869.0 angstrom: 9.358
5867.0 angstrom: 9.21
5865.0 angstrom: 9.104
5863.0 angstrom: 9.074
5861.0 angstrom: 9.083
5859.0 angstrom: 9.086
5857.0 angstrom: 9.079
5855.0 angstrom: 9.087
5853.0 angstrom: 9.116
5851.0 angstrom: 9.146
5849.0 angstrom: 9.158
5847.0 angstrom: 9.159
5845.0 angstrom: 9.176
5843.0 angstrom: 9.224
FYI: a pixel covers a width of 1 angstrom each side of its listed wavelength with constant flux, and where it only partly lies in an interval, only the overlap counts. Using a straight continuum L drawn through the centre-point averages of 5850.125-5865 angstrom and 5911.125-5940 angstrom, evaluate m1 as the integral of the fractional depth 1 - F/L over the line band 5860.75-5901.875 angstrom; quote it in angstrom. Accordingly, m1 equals 1.3 angstrom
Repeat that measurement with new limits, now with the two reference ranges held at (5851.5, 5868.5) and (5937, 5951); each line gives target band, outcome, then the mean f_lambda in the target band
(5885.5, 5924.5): 2.75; 8.35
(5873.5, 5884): 0.02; 9.04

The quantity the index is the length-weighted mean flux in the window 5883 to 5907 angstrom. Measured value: 8.19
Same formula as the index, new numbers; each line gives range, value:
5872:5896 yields 8.58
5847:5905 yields 8.78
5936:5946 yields 8.86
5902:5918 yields 8.51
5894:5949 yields 8.6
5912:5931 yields 8.68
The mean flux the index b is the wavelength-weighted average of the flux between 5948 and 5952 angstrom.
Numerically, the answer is 8.92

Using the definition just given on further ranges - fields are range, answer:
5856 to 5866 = 9.09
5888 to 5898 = 7.94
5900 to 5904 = 8.34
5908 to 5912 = 8.53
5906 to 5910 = 8.54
